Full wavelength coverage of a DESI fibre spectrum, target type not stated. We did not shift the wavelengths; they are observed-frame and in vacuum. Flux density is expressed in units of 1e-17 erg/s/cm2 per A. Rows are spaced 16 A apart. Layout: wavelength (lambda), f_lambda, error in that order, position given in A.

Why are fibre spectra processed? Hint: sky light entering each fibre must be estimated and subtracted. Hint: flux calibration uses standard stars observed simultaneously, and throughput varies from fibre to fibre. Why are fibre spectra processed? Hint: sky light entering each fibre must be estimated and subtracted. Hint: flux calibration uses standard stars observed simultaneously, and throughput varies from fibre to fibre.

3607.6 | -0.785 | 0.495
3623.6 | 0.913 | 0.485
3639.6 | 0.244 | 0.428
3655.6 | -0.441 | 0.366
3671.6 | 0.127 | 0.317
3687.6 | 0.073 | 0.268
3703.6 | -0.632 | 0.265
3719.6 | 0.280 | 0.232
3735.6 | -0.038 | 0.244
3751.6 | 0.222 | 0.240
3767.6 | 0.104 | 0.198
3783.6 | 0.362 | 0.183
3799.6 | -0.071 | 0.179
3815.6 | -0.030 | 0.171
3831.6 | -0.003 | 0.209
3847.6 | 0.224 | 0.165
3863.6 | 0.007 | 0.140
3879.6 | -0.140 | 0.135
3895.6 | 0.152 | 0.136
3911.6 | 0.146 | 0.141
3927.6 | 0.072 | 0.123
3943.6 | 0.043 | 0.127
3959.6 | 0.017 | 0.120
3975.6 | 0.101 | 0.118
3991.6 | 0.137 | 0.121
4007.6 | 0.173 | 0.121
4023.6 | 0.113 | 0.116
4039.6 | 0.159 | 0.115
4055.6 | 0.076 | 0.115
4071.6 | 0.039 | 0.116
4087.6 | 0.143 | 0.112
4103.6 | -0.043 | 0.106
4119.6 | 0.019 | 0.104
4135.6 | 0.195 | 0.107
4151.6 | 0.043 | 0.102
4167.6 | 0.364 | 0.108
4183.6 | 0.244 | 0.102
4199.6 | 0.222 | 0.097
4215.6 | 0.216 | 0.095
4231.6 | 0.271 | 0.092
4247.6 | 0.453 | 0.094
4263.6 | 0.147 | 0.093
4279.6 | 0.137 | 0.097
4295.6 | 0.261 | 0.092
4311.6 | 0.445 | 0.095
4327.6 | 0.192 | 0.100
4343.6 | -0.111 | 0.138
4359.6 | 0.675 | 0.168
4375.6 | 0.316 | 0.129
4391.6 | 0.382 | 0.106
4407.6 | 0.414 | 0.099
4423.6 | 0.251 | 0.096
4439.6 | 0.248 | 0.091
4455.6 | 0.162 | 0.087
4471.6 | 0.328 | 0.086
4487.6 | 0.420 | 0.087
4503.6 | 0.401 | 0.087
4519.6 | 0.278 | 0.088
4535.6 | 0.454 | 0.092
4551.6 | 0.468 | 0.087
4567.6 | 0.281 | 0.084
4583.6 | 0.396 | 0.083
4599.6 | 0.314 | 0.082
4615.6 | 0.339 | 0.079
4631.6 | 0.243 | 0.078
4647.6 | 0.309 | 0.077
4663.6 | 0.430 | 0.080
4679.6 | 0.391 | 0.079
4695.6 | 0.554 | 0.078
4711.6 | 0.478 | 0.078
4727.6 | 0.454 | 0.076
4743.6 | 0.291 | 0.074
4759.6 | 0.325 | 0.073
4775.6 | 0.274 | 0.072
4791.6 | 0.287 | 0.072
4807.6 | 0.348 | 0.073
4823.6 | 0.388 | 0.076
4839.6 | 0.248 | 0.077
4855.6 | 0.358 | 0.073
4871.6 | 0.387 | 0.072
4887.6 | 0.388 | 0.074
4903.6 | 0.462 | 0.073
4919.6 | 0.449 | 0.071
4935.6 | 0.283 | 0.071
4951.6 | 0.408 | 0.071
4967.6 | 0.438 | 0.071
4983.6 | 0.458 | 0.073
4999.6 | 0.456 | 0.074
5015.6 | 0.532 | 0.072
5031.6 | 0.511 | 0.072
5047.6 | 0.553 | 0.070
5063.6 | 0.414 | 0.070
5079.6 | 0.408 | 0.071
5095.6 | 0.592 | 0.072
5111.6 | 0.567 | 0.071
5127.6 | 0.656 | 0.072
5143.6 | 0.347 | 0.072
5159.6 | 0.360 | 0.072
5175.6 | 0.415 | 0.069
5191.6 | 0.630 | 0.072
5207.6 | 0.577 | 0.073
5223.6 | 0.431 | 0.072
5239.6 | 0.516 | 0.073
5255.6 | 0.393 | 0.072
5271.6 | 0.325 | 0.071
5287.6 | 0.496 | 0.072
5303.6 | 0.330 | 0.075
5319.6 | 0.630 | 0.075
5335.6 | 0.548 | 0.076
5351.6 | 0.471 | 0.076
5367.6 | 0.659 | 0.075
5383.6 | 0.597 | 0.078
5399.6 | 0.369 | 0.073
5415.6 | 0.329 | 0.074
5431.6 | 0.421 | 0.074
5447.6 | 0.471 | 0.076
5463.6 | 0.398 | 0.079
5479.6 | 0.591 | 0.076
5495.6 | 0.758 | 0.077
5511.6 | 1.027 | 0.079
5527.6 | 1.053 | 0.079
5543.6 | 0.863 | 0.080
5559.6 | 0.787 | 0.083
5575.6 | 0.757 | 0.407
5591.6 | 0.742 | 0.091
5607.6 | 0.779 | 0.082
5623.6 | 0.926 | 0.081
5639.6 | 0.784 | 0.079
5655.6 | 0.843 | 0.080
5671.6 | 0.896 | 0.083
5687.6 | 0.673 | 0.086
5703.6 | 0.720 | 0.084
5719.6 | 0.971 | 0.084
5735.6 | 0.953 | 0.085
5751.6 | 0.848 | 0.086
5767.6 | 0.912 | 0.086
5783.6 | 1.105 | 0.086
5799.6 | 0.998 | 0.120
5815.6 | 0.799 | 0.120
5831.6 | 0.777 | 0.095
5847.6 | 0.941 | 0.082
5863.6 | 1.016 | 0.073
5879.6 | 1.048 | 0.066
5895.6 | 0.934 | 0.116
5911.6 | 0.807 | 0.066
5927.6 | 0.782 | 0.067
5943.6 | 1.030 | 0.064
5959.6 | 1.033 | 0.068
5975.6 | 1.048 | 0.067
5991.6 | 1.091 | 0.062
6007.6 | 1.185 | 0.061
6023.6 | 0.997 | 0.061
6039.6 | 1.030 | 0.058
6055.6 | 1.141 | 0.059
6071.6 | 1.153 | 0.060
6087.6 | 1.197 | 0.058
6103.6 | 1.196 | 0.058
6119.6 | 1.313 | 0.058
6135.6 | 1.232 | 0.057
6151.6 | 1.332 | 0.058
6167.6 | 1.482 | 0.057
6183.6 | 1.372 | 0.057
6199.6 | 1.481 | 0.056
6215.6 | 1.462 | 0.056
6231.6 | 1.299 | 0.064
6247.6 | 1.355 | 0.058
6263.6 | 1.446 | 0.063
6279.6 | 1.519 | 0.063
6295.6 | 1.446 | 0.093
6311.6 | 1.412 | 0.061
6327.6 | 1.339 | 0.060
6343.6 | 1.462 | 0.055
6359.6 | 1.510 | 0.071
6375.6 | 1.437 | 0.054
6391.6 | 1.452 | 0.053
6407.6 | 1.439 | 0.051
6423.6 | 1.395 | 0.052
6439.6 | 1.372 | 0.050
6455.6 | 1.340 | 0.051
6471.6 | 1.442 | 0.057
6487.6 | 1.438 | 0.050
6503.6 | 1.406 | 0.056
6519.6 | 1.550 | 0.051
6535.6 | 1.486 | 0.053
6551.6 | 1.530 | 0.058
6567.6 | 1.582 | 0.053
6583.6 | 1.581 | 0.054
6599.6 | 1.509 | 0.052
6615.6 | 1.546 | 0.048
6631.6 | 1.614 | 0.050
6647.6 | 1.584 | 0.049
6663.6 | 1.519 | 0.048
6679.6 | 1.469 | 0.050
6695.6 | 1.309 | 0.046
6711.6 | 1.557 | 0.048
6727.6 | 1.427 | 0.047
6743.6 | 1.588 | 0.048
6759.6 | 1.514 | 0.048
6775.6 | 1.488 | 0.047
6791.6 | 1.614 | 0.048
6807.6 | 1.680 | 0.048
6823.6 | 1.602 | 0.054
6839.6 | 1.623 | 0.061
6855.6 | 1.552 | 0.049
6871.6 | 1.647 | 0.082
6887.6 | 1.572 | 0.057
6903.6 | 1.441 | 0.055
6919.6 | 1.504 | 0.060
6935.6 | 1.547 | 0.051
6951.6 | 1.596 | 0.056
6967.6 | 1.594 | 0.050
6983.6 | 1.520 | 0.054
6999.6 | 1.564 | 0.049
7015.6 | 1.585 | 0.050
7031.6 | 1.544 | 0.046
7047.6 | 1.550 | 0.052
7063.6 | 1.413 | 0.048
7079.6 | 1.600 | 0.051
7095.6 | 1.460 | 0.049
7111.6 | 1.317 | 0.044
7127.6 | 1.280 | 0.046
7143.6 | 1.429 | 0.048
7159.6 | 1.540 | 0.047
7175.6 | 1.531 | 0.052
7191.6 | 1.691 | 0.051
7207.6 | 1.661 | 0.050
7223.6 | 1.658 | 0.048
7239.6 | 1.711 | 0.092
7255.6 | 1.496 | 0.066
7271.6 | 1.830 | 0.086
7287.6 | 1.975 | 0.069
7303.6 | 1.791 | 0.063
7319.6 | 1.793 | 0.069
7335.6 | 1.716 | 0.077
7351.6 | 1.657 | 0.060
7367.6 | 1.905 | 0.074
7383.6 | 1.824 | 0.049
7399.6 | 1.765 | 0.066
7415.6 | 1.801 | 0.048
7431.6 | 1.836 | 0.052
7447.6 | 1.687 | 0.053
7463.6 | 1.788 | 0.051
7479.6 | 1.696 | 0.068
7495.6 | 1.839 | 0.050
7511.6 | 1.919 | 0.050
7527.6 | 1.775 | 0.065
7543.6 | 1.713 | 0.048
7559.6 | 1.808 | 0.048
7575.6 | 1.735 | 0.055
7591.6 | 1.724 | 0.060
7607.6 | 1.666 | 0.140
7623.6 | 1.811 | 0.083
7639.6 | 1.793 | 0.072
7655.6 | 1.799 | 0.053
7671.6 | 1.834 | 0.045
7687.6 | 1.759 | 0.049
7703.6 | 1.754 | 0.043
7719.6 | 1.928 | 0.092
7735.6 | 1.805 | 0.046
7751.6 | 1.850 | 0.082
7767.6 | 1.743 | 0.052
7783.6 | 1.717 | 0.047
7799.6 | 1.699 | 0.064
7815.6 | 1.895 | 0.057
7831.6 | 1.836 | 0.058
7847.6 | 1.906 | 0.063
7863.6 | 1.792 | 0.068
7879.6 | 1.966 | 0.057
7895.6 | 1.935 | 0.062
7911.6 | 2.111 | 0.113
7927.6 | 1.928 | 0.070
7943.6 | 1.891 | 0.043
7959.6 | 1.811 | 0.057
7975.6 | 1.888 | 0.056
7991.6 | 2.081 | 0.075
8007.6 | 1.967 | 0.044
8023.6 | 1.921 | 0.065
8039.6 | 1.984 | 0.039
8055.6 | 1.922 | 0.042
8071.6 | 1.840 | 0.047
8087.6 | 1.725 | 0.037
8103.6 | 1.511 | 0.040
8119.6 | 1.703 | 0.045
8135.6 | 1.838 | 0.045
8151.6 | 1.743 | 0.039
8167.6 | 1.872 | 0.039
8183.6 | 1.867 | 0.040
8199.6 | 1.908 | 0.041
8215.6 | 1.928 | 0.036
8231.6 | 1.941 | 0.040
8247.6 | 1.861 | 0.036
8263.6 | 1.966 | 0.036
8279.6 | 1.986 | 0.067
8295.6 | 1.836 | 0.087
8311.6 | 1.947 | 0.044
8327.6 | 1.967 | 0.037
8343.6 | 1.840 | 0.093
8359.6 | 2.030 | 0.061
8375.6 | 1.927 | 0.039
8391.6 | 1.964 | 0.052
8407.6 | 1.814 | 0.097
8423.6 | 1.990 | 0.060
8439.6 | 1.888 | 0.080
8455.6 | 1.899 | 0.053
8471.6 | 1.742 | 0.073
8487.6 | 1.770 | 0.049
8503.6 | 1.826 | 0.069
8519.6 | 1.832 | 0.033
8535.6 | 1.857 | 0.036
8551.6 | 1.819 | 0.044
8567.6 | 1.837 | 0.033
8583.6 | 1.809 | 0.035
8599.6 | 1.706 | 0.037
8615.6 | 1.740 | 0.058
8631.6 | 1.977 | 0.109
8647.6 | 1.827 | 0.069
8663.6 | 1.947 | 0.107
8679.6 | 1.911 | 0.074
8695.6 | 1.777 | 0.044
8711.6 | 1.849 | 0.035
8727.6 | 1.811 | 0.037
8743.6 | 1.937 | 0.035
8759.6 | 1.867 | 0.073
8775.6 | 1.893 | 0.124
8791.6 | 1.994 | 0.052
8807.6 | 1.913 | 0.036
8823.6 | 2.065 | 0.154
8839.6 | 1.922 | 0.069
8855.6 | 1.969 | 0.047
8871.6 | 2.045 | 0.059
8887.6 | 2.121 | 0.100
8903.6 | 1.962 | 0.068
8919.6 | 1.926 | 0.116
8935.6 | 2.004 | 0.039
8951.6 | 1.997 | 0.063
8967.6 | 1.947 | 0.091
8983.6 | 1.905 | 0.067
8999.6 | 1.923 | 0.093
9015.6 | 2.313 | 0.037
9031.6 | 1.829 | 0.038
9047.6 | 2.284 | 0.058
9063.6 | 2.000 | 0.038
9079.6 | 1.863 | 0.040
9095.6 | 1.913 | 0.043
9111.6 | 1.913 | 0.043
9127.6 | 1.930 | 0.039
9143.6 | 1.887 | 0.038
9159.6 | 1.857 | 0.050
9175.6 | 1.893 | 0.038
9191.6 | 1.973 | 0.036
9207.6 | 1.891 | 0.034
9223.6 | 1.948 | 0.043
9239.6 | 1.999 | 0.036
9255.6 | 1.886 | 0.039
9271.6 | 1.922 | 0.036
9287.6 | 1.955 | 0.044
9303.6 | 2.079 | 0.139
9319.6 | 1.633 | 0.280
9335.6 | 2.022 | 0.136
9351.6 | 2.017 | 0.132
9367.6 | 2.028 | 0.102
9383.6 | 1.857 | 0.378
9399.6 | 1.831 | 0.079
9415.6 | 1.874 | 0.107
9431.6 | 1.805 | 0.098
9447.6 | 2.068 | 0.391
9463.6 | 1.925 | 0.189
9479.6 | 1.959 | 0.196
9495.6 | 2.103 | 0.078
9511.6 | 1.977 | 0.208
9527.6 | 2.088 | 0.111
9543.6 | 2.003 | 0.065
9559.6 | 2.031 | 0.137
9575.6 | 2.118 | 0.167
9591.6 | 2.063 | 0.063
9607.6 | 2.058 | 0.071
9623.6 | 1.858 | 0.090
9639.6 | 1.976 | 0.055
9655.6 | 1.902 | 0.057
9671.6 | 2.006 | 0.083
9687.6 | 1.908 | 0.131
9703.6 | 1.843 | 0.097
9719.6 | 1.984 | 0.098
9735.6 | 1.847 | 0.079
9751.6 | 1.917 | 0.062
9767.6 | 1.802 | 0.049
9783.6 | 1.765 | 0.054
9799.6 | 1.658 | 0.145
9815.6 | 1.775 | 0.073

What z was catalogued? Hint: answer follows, 0.377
